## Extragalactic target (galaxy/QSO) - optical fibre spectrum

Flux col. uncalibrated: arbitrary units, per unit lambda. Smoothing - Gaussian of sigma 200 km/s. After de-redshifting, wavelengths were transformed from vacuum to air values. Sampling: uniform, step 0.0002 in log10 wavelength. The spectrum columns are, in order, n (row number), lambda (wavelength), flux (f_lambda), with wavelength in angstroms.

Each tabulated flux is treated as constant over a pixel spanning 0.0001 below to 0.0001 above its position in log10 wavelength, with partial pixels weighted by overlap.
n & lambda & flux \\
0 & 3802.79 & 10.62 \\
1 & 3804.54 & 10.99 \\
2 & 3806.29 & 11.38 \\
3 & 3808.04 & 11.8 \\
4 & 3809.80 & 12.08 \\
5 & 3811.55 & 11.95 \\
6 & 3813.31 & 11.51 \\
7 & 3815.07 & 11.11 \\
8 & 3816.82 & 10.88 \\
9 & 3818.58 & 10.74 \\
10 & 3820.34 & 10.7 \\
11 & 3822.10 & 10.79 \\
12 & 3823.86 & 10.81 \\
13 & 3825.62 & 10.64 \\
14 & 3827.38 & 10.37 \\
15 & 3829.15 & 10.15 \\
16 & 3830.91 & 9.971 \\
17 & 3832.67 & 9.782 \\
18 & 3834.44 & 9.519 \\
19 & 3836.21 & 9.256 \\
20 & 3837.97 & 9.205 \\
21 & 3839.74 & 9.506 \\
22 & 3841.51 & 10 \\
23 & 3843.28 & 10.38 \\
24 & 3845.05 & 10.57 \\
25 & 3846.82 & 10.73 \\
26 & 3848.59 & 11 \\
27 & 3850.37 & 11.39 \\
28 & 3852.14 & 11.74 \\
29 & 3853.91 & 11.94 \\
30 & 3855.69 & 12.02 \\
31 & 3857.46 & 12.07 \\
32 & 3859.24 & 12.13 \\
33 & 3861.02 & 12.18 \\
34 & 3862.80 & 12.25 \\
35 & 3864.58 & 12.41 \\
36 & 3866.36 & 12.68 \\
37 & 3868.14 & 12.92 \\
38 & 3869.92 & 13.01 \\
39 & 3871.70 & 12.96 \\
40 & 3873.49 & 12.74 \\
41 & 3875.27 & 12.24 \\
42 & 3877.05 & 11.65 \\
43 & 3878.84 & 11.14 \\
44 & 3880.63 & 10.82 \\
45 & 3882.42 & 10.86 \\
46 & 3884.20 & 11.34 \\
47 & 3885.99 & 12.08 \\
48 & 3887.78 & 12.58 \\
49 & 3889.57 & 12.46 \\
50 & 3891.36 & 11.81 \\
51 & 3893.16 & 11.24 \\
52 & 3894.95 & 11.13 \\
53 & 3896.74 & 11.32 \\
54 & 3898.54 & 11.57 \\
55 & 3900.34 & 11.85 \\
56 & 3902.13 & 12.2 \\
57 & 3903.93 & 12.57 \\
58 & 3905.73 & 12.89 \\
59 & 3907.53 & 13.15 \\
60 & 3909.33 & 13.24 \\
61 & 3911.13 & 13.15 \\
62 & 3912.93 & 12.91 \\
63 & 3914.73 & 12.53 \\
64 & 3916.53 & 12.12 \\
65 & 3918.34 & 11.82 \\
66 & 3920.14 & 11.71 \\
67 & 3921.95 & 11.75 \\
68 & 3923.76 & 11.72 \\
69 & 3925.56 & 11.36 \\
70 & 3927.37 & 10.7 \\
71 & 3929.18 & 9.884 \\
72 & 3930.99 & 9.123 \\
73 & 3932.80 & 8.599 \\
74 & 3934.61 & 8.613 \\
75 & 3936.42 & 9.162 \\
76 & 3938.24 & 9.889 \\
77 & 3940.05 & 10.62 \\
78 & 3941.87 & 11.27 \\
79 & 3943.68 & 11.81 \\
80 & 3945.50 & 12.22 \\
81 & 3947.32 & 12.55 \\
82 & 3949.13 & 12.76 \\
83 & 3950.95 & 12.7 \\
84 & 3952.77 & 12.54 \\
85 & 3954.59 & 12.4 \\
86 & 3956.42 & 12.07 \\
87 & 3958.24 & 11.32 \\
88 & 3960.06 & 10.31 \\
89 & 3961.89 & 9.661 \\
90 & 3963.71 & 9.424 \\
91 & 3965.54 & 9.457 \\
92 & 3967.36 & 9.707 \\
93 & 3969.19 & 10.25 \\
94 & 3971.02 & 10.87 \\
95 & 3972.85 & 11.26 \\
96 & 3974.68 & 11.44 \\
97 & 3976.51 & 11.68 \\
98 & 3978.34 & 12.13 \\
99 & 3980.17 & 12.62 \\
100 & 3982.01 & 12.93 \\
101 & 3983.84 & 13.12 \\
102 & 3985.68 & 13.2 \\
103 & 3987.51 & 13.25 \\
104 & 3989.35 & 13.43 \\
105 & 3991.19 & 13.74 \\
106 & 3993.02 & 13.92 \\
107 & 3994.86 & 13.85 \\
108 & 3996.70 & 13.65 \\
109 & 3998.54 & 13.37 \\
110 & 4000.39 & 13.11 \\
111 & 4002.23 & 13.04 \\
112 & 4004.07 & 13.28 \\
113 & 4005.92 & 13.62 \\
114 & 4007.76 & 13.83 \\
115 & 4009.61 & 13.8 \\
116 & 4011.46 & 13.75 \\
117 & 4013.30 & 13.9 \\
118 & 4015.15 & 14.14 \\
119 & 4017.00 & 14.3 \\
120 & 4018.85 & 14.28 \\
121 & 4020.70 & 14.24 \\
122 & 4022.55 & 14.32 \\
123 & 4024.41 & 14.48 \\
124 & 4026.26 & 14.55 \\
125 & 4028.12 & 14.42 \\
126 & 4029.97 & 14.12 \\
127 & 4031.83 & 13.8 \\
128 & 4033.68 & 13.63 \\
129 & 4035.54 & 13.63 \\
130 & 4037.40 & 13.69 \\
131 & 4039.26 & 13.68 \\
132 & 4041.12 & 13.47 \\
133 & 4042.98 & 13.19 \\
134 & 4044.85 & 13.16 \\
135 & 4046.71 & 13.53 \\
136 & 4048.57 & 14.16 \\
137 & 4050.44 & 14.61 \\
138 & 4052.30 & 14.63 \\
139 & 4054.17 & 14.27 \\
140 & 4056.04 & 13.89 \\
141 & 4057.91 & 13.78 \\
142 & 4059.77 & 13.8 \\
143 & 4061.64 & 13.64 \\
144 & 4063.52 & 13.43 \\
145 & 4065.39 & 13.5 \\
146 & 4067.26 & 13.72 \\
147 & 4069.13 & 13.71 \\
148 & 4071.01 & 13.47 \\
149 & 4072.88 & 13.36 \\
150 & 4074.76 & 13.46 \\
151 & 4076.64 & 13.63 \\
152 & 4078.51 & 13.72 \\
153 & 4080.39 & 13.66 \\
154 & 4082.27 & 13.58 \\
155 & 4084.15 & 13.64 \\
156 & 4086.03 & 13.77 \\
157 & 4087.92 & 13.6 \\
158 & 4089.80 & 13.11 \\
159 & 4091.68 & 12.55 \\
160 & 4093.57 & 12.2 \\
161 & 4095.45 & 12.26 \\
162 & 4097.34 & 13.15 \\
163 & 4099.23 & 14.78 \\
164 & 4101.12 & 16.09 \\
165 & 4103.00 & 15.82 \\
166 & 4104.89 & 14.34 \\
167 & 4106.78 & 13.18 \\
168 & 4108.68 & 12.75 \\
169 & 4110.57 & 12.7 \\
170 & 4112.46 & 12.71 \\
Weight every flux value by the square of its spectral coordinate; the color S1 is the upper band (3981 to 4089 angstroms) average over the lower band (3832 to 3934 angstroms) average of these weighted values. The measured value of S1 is 1.28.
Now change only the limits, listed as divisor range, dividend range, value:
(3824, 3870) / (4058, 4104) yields 1.39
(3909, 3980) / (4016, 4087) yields 1.30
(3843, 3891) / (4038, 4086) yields 1.27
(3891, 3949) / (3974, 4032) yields 1.23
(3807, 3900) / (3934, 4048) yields 1.20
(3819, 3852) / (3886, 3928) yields 1.22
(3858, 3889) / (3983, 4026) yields 1.21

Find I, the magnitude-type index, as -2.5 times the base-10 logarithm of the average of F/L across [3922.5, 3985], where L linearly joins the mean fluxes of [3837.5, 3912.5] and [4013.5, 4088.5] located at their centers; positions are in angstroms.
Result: 0.15 mag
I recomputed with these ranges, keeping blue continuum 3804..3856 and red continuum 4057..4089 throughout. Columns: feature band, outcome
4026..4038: -0.066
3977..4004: -0.048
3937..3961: 0.042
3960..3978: 0.183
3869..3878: -0.115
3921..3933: 0.129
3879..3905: -0.020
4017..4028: -0.107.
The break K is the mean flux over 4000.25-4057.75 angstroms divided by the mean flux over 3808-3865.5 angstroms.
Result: 1.27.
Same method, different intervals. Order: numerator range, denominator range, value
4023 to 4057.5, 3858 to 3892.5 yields 1.15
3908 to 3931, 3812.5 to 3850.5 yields 1.14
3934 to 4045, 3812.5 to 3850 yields 1.22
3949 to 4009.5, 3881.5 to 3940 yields 1.07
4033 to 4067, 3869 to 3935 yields 1.17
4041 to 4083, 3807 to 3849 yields 1.30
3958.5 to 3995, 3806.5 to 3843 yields 1.12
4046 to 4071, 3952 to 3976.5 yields 1.28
